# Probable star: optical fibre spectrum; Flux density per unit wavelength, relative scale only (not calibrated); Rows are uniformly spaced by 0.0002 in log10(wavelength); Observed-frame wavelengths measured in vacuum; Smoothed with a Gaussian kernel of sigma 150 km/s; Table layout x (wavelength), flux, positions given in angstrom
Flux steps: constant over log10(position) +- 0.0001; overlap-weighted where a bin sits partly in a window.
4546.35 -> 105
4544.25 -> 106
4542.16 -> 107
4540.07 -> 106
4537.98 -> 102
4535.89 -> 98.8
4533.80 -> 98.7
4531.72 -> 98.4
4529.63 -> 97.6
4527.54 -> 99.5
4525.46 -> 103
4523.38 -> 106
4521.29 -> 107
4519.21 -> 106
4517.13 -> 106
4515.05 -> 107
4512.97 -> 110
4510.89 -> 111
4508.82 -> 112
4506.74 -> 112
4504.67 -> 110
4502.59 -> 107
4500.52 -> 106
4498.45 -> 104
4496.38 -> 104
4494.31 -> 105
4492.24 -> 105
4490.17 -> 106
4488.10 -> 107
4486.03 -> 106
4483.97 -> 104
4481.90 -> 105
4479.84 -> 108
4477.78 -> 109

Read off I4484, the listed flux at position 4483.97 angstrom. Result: 104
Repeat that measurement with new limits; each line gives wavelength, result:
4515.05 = 107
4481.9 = 105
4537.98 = 102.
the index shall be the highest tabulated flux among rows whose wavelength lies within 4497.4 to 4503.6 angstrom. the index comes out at 107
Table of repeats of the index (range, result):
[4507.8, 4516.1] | 112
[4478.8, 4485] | 108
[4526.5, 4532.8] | 99.5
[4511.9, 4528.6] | 110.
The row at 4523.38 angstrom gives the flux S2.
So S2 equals 106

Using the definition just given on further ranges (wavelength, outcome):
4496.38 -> 104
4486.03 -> 106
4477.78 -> 109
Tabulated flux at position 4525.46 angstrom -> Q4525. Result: 103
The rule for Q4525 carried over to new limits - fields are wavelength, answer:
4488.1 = 107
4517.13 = 106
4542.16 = 107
